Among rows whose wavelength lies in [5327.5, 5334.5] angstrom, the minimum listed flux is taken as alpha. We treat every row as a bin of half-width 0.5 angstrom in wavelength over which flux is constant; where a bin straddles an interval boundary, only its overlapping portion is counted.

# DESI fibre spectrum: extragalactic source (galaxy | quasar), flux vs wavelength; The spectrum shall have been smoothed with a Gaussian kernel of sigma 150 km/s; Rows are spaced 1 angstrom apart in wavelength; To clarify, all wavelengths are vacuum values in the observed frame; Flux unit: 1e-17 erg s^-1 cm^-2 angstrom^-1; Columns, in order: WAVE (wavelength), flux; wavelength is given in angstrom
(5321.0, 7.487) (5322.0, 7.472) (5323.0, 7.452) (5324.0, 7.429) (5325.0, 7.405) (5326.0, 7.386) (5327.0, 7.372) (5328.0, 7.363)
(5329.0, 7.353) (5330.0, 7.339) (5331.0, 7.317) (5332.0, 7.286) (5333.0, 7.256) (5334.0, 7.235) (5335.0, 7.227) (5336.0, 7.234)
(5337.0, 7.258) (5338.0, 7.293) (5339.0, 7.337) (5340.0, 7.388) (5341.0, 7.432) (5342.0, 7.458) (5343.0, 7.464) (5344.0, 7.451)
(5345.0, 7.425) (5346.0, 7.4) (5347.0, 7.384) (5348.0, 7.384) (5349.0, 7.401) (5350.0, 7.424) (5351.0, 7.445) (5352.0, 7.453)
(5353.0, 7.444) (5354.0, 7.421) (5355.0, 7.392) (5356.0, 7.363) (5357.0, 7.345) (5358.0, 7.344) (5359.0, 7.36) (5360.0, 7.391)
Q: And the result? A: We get 7.235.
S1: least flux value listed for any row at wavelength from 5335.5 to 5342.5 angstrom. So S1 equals 7.234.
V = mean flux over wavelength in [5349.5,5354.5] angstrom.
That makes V 7.44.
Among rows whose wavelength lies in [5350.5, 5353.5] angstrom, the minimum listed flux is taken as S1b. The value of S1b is 7.444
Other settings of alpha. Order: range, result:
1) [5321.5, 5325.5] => 7.405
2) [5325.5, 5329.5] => 7.353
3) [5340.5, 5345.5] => 7.425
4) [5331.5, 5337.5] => 7.227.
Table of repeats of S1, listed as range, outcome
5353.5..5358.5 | 7.344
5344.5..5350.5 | 7.384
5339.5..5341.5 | 7.388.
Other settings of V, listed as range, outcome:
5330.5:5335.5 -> 7.26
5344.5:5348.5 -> 7.4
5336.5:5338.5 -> 7.28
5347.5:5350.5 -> 7.4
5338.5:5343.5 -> 7.42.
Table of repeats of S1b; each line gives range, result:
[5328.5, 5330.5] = 7.339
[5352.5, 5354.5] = 7.421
